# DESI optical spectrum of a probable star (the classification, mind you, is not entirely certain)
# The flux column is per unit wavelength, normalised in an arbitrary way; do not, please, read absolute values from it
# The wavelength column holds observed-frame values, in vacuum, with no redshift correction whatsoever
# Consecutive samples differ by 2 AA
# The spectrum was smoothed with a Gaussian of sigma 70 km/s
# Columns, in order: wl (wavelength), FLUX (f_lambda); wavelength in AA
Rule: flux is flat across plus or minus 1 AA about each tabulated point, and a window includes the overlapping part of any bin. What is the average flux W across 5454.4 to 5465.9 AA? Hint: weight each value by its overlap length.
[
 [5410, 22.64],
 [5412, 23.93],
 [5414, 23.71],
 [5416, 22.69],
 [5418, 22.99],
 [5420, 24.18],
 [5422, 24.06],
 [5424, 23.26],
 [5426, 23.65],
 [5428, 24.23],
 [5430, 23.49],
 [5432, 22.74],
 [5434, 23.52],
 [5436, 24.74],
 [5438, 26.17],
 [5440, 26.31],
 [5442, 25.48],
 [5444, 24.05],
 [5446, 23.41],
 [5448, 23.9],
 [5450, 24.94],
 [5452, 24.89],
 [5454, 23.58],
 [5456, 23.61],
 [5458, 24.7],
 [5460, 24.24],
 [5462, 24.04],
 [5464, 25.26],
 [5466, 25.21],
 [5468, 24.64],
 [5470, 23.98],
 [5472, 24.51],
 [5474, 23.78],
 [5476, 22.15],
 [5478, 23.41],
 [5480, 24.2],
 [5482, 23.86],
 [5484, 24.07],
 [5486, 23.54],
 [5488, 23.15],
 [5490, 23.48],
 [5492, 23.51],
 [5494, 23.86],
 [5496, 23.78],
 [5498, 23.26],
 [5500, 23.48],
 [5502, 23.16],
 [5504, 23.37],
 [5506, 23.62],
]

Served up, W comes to 24.4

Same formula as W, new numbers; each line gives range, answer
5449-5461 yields 24.3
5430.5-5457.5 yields 24.4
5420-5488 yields 24.2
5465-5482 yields 24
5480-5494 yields 23.7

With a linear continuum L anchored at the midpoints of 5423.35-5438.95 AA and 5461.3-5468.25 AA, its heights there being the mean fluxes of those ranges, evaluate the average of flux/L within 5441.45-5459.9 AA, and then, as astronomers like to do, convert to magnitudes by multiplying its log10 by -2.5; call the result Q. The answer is 0.01 mag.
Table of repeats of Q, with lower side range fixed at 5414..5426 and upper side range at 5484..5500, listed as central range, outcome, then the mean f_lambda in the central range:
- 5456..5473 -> -0.05 mag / 24.5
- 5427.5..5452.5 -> -0.04 mag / 24.4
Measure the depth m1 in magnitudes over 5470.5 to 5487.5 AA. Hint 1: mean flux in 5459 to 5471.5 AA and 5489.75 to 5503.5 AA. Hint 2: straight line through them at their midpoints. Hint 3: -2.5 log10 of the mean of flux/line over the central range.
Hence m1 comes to 0.02 mag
